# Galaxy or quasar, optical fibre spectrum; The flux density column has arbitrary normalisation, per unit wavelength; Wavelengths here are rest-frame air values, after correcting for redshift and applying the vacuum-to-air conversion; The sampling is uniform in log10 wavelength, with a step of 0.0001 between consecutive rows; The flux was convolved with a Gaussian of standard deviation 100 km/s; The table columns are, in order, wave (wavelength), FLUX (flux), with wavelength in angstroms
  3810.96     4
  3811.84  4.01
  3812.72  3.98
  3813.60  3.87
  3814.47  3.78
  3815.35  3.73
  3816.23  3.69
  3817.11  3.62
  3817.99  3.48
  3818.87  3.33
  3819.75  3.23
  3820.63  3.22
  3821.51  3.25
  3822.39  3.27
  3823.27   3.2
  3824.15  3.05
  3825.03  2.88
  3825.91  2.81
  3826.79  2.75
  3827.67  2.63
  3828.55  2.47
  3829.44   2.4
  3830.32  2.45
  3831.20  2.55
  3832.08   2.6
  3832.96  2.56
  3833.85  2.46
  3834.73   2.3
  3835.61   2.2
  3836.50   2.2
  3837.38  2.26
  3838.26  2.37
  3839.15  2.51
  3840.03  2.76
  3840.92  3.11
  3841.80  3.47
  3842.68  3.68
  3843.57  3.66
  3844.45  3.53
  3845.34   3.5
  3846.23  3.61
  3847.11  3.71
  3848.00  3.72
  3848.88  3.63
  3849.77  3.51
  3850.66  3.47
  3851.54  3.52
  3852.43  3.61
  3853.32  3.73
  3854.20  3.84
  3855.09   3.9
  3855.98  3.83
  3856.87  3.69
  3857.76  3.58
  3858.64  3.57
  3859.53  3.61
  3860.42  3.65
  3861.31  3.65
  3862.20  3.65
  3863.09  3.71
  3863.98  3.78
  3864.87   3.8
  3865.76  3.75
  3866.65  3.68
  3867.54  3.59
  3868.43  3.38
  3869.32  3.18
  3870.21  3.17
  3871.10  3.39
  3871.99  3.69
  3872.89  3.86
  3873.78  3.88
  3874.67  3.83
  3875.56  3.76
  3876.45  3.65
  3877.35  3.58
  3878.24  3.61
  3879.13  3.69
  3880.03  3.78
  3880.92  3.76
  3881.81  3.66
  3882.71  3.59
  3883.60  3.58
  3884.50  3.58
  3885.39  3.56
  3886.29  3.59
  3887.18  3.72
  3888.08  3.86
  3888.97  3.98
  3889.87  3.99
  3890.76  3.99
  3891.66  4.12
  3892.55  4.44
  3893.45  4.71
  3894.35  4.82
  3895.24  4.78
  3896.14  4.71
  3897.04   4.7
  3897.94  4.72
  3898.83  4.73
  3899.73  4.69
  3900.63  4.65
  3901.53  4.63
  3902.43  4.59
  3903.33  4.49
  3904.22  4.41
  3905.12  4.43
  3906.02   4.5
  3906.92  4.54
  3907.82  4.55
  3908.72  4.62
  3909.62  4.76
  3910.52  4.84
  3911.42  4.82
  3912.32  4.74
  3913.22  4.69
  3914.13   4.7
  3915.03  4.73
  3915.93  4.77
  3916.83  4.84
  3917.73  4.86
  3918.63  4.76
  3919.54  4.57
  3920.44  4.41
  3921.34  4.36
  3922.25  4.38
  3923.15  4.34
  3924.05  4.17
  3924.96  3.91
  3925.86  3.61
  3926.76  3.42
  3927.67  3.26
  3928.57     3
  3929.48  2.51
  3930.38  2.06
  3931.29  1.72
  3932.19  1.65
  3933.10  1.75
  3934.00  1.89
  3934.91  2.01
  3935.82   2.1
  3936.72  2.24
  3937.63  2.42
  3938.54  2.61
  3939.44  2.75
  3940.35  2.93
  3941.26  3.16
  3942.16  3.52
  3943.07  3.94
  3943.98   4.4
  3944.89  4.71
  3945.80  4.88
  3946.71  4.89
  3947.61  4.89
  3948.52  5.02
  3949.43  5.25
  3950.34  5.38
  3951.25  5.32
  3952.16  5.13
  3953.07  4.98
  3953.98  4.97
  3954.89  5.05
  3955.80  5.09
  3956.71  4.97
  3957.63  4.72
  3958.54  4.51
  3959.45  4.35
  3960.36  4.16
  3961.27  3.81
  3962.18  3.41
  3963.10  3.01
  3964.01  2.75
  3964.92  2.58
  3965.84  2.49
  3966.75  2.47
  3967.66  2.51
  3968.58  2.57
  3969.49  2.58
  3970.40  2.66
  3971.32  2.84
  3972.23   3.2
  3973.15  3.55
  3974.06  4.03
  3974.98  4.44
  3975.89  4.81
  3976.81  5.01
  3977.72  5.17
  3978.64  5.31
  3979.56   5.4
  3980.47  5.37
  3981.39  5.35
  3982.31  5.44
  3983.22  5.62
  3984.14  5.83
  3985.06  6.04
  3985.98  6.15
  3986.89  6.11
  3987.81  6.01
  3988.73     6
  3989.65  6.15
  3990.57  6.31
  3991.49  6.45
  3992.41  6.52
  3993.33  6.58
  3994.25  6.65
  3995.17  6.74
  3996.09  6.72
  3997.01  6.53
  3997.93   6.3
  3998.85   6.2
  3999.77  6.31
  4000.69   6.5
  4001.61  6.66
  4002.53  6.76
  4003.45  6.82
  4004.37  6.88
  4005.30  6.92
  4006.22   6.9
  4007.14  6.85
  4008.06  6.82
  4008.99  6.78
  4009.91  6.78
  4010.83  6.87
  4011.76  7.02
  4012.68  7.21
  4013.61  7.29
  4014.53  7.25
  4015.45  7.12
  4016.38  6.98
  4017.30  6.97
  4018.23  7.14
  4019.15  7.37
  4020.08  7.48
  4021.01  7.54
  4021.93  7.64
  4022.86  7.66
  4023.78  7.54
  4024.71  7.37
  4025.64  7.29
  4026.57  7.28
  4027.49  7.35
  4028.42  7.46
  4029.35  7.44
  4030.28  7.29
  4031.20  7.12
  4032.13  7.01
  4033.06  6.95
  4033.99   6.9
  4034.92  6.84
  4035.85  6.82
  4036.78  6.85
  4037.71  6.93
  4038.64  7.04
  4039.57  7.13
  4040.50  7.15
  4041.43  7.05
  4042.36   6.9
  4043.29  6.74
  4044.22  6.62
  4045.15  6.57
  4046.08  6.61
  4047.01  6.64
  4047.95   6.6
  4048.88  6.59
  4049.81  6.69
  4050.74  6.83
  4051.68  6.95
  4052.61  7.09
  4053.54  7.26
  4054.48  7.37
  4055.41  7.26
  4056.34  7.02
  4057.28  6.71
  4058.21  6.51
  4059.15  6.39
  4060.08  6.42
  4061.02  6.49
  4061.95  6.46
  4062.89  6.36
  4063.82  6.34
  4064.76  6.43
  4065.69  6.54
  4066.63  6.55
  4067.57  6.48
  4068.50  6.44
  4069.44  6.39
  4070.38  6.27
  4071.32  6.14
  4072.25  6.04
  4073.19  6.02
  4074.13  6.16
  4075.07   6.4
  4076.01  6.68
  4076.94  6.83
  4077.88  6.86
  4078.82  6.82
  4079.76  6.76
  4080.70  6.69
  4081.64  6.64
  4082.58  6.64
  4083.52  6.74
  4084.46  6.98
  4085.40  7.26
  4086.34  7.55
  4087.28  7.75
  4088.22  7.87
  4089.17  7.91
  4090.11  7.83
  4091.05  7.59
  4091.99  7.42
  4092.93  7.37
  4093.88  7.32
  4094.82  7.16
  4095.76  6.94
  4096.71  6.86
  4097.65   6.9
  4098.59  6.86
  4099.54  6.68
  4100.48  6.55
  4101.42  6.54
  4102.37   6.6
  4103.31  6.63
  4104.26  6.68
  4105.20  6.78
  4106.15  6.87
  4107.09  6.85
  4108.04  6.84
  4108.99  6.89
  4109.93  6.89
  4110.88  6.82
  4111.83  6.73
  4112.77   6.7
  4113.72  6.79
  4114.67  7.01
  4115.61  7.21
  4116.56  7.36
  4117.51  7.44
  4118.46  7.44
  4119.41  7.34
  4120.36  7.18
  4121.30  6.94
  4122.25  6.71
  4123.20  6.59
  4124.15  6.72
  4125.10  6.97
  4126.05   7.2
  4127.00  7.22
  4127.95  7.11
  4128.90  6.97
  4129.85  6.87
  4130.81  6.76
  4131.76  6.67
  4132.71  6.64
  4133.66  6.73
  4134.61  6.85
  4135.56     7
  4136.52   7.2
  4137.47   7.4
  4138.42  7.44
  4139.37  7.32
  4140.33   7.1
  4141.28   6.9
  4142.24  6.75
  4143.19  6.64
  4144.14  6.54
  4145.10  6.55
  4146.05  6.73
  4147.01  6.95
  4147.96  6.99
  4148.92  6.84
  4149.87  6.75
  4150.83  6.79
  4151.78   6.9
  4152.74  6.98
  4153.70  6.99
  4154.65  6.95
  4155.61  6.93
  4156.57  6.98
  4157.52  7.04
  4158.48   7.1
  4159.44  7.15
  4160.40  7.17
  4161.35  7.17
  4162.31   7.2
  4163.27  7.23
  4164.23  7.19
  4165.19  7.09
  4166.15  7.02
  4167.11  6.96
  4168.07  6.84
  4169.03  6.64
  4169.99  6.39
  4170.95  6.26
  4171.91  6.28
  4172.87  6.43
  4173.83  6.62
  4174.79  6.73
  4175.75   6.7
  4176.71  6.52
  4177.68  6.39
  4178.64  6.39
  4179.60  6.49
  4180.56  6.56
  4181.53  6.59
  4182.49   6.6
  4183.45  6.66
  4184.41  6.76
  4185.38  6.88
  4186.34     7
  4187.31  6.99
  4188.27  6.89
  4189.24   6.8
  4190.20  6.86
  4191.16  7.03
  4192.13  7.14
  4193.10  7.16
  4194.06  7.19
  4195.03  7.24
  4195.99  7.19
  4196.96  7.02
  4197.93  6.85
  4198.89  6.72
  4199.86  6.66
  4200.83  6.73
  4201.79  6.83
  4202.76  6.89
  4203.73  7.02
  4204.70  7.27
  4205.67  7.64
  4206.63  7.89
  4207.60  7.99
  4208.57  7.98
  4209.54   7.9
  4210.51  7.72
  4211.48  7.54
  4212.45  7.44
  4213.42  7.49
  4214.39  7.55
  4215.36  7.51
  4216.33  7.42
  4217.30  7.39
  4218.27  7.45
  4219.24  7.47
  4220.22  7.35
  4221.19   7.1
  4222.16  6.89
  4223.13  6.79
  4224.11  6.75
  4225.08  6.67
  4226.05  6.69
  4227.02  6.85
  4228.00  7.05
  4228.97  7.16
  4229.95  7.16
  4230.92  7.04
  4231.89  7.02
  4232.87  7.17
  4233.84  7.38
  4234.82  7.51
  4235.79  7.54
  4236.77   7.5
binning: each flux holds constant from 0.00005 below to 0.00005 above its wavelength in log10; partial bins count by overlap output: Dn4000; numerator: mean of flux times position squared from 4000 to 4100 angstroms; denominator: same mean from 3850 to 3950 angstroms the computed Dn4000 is 1.93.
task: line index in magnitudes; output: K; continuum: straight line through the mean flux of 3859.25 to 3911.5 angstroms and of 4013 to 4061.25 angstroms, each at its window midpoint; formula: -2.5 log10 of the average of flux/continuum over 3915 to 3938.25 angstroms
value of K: 0.39 mag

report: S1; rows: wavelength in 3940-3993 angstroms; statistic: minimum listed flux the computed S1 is 2.47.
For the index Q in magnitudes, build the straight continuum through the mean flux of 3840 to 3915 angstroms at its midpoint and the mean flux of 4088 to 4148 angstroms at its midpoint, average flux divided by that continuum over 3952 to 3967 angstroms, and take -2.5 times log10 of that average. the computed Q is 0.23 mag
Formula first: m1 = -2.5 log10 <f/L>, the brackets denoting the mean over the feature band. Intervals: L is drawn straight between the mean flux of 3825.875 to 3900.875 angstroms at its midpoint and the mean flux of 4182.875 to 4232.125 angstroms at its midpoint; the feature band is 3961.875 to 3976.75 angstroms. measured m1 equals 0.42 mag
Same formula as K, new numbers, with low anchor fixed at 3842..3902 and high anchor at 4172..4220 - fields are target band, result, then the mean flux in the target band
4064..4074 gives -0.09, 6.32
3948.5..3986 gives 0.11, 4.34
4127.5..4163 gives -0.06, 6.95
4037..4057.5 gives -0.23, 6.9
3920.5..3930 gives 0.18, 3.71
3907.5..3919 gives -0.12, 4.75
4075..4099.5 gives -0.19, 7.11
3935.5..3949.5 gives 0.22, 3.71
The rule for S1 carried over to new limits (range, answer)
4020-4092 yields 6.02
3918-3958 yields 1.65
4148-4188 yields 6.26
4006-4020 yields 6.78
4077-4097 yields 6.64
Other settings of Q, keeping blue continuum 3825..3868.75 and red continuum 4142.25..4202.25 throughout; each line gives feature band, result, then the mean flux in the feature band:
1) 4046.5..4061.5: -0.23 mag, 6.8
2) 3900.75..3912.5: -0.18 mag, 4.61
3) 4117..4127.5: -0.13 mag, 7.07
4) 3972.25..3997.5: -0.19 mag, 5.67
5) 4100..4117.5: -0.12 mag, 6.84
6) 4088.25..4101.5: -0.20 mag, 7.18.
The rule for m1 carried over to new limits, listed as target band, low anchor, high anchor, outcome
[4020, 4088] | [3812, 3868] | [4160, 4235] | -0.237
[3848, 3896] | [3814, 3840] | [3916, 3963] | -0.152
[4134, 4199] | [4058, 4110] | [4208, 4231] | 0.031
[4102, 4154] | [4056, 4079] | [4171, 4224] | -0.031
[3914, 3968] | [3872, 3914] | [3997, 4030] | 0.370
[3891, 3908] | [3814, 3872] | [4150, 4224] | -0.181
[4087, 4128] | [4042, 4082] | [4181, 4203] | -0.052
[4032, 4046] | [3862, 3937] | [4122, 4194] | -0.245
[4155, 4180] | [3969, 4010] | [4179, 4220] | 0.021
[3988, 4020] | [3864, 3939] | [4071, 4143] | -0.241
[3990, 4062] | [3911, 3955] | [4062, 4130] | -0.236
